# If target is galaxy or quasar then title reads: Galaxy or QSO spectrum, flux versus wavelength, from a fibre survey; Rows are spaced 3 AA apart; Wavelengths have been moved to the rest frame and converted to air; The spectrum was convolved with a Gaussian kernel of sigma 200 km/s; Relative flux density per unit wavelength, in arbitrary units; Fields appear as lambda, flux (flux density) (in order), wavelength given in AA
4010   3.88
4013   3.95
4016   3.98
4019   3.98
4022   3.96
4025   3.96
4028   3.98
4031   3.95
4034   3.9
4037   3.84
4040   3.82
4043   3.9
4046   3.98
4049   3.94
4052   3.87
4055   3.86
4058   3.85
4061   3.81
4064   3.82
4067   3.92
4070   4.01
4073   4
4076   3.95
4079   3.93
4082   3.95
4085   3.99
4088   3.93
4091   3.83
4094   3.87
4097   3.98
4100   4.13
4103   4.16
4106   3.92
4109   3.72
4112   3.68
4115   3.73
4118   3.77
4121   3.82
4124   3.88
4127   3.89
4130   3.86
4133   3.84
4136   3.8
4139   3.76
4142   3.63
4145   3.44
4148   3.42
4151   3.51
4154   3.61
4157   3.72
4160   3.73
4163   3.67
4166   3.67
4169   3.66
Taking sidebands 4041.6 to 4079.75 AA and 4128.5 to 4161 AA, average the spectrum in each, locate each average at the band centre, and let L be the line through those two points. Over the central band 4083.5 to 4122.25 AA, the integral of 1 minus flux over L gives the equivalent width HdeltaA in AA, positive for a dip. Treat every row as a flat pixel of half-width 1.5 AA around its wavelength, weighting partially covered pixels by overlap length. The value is -1.0 AA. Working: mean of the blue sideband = 3.91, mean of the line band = 3.89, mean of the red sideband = 3.66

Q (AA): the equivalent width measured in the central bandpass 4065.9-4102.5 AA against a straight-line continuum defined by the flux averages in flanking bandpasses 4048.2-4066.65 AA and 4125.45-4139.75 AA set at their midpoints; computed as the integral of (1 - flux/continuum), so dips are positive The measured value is -1.1 AA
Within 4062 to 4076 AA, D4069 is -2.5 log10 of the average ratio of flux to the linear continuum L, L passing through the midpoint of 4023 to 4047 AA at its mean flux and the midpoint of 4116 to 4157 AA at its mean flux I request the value -0.02 mag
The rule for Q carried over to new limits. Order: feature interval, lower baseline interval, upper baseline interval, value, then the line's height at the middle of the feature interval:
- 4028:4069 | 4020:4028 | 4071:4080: 0.81 AA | 3.96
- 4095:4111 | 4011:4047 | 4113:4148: -0.72 AA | 3.8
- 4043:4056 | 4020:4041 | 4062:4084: 0.05 AA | 3.93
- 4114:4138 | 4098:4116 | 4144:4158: -0.54 AA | 3.74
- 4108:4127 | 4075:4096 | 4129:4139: 0.38 AA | 3.86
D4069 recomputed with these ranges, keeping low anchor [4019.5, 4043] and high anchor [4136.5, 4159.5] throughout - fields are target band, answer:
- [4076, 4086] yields -0.05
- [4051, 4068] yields 0.00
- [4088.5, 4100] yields -0.05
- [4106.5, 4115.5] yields -0.01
